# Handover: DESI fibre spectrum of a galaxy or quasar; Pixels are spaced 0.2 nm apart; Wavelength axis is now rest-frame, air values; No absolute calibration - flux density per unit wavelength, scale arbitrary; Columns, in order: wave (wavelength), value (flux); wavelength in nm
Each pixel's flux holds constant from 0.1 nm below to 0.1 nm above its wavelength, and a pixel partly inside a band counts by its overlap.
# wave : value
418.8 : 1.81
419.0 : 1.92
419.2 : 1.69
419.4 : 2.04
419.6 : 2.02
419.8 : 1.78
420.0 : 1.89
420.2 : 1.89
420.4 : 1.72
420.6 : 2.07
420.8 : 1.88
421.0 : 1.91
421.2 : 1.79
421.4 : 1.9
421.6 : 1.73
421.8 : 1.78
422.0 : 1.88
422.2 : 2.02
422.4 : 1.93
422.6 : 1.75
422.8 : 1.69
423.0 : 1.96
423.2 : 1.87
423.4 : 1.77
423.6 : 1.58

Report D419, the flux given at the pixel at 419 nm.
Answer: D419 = 1.92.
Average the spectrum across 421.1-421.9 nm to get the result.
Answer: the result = 1.8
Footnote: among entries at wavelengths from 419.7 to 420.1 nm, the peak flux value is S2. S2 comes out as 1.89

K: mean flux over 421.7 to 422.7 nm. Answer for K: 1.87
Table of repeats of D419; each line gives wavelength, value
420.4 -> 1.72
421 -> 1.91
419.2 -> 1.69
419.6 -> 2.02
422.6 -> 1.75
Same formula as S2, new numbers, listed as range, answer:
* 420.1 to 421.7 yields 2.07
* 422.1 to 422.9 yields 2.02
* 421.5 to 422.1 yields 1.88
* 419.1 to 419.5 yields 2.04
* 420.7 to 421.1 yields 1.91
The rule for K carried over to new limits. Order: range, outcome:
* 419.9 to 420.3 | 1.89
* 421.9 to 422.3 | 1.95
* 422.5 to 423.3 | 1.82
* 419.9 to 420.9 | 1.89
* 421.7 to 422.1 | 1.83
